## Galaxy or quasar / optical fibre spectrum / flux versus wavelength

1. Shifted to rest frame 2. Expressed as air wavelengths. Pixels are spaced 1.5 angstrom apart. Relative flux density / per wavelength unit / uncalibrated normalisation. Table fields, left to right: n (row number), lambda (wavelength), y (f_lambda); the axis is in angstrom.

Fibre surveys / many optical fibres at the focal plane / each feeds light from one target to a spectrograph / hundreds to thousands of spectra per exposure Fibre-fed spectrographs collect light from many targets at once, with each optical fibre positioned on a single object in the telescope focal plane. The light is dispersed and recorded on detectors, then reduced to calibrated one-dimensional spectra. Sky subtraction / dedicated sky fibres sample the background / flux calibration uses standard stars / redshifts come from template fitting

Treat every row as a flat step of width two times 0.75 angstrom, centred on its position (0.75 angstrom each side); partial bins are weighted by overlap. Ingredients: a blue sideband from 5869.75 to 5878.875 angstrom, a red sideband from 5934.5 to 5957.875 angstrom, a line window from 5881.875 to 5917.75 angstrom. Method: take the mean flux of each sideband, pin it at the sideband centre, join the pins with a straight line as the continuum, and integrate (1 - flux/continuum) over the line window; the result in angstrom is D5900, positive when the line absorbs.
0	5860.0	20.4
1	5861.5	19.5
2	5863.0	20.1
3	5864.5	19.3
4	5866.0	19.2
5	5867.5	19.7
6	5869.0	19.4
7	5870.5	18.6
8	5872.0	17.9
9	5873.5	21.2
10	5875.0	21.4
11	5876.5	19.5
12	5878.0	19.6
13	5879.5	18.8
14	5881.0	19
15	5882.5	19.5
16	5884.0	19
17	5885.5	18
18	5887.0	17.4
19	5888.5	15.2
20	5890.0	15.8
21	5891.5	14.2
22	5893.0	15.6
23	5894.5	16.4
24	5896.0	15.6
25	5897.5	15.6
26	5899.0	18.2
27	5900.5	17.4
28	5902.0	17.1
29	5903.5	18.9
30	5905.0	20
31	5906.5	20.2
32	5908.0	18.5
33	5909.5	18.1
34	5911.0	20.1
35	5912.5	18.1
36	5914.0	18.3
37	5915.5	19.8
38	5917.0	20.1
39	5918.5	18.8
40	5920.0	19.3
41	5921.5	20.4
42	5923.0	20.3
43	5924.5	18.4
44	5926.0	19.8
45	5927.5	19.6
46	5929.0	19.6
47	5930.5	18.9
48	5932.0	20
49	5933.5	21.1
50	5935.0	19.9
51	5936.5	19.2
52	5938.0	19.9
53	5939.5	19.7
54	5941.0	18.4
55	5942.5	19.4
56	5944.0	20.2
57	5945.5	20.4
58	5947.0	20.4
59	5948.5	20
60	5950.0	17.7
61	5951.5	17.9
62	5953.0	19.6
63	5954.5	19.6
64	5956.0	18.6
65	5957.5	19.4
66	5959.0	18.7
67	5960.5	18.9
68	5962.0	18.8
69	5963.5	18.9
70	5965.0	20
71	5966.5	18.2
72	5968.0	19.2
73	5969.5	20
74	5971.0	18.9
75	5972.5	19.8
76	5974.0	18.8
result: 3.3 angstrom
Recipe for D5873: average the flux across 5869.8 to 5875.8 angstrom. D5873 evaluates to 19.8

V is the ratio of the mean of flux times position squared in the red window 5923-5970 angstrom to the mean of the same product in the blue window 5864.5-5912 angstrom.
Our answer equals 1.1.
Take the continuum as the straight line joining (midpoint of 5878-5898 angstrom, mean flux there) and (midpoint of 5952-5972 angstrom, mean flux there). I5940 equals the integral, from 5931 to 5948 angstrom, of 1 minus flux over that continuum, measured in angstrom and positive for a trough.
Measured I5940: -1.25 angstrom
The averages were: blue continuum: 17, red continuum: 19.1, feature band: 19.9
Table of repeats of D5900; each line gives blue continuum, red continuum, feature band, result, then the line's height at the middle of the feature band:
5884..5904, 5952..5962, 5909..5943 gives -3.0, 17.9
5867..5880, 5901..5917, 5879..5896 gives 2.0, 19.3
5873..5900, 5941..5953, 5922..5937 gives -0.6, 18.9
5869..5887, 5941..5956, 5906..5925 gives 0.0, 19.3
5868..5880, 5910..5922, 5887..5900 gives 2.3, 19.5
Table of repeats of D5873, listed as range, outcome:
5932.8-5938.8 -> 20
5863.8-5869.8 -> 19.4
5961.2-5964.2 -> 18.9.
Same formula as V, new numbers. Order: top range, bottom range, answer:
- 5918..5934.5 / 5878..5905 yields 1.15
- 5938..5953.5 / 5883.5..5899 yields 1.21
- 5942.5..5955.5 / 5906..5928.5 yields 1.02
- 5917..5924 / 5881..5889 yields 1.11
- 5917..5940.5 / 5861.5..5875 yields 1.03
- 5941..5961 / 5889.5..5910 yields 1.14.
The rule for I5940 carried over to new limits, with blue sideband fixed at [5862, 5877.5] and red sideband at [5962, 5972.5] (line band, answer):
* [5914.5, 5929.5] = -0.14 angstrom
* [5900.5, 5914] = 0.49 angstrom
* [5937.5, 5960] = -0.03 angstrom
